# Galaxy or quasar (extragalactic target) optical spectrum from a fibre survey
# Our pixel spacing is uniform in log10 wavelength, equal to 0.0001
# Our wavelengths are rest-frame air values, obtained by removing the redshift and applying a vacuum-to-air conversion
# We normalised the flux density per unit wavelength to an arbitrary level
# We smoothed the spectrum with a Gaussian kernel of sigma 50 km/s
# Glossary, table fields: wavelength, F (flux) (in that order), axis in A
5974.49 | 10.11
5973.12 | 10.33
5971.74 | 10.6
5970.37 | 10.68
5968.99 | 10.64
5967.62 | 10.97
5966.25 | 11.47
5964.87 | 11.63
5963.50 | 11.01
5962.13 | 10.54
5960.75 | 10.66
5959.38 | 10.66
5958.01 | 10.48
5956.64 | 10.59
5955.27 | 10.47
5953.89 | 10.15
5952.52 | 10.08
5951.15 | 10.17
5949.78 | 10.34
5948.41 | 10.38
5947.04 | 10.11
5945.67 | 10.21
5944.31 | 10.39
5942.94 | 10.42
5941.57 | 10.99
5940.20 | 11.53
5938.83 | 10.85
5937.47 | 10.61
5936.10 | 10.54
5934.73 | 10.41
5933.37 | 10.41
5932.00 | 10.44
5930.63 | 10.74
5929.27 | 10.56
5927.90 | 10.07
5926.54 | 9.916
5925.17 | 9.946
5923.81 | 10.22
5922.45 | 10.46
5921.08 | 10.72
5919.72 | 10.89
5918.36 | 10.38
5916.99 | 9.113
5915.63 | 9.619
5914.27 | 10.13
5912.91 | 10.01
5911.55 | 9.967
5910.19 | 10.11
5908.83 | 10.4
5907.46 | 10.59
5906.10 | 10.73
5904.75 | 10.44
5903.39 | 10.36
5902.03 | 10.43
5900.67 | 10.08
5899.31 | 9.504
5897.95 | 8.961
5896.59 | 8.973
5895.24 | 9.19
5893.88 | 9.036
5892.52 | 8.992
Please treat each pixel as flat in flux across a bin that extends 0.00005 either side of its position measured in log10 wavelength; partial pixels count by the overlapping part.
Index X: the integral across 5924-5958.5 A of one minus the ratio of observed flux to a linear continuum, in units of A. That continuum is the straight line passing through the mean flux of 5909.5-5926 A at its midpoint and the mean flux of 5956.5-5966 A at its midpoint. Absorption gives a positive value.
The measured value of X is 0.27 A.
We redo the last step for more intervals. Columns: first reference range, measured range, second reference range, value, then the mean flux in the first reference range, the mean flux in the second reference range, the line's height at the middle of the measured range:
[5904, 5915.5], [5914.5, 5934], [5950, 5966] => 0.23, 10.3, 10.6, 10.4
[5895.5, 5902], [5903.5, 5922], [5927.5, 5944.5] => -0.64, 9.47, 10.6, 9.91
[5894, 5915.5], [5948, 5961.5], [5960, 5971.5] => 0.45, 9.96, 10.9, 10.8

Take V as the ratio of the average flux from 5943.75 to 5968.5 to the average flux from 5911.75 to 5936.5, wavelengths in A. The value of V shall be 1.0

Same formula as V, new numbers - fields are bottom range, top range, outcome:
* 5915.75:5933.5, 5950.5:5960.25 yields 1.01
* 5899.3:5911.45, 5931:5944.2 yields 1.03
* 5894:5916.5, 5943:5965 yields 1.05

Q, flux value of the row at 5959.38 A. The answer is 10.66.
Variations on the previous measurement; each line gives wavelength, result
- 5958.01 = 10.48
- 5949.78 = 10.34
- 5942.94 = 10.42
